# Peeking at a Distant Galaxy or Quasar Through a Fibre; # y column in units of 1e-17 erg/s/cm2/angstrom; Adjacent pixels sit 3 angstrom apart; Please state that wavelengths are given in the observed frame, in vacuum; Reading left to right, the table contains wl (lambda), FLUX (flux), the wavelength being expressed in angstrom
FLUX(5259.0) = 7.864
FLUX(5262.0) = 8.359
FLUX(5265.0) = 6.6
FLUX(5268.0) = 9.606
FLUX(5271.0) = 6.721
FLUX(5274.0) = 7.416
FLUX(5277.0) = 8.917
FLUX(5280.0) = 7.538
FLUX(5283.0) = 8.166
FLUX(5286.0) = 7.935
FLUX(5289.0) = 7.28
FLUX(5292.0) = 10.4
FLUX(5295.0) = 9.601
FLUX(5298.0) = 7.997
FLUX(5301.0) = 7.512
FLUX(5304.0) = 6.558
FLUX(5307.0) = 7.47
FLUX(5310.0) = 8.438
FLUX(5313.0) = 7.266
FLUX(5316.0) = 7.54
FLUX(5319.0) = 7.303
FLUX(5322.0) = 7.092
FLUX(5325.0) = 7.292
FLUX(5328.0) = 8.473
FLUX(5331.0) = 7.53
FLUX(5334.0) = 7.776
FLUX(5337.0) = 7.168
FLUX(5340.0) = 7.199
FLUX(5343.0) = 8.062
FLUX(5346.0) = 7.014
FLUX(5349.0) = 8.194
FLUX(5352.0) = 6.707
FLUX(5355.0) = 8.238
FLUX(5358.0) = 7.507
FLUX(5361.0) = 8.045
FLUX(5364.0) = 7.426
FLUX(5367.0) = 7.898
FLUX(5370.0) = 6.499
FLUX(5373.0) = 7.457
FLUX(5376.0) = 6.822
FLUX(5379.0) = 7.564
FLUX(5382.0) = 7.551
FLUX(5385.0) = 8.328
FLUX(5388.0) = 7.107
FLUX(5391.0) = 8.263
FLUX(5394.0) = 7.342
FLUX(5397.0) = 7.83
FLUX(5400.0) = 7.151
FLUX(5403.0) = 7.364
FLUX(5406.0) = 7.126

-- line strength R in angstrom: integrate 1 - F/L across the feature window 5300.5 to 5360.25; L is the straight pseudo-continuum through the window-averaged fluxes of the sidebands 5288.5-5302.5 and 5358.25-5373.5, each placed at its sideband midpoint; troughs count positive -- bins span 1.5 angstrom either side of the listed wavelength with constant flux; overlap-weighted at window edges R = 3.91 angstrom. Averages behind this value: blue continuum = 8.65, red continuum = 7.47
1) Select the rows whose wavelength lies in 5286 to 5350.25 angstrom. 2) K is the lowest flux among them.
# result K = 6.558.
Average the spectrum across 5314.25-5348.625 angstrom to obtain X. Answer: 7.52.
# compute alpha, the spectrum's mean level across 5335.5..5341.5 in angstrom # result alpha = 7.18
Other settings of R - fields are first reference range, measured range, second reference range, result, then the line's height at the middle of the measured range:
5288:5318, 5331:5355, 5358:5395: 0.8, 7.75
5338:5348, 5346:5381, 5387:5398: 0.3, 7.53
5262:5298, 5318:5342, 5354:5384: 1.0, 7.81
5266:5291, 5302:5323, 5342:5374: 1.1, 7.79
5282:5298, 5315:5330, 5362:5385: 1.1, 8.15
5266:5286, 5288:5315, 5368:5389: -0.7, 7.85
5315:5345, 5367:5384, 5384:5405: 0.7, 7.58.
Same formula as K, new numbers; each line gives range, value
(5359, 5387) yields 6.499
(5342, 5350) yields 7.014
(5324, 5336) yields 7.292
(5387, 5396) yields 7.107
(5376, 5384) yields 6.822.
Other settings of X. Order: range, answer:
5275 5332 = 7.91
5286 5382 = 7.66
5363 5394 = 7.49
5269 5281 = 7.73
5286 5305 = 8.25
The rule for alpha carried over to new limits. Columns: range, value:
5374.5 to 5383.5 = 7.31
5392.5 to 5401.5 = 7.44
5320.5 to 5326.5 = 7.19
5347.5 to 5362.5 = 7.74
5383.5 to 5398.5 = 7.77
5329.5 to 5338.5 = 7.49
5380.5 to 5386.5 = 7.94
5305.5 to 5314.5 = 7.72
